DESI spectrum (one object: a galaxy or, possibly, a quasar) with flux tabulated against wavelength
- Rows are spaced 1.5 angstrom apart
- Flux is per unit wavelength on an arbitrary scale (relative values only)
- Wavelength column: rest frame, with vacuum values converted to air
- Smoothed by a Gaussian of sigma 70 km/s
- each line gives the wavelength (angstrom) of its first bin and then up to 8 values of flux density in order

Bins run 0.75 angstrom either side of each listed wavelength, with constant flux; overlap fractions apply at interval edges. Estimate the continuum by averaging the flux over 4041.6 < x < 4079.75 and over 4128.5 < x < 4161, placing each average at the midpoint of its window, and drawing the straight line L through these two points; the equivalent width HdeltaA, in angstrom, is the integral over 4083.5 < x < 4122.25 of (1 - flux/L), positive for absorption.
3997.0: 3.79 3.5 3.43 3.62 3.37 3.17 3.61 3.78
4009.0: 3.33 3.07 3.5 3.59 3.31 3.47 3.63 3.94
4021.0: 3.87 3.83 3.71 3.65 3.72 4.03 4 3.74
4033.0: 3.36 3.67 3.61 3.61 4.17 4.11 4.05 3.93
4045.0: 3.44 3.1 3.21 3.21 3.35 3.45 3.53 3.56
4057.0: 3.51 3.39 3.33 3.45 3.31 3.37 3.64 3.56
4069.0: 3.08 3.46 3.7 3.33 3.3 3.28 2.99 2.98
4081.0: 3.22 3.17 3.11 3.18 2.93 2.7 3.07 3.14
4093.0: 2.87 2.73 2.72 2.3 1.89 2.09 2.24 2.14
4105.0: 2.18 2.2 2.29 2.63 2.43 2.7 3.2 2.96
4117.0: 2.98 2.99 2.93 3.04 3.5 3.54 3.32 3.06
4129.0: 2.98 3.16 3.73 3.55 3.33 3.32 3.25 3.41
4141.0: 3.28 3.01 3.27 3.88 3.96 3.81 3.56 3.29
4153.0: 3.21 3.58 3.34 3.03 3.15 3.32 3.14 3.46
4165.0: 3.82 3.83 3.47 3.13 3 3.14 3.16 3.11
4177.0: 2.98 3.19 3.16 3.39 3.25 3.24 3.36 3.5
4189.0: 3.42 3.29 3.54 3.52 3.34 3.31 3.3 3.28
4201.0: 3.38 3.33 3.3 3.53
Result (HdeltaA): 8.2 angstrom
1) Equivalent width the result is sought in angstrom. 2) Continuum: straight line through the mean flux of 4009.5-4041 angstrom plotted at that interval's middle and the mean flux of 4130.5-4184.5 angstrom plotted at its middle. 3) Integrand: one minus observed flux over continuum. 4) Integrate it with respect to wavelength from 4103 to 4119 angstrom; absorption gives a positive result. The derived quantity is 4.0 angstrom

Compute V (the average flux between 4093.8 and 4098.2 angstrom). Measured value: 2.58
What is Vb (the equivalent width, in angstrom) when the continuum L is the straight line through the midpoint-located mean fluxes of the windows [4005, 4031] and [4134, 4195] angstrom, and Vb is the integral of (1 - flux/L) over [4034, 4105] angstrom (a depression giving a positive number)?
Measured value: 6.9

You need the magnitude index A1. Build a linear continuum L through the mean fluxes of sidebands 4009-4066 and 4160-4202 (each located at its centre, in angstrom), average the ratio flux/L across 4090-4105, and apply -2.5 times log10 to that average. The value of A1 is 0.369 mag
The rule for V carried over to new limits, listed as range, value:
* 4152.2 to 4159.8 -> 3.26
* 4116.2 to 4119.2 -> 2.98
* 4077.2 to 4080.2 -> 2.99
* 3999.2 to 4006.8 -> 3.44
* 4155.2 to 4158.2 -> 3.19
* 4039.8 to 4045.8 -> 3.87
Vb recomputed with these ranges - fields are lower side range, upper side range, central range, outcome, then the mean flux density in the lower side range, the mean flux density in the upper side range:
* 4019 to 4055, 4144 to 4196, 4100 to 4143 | 6.5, 3.68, 3.37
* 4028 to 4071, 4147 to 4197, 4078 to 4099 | 3.6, 3.56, 3.34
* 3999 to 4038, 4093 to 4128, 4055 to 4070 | -1.2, 3.6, 2.7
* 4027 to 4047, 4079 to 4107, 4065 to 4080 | -1.3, 3.76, 2.68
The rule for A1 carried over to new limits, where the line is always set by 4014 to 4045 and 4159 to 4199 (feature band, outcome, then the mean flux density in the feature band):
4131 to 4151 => -0.02 mag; 3.48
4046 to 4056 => 0.11 mag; 3.35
